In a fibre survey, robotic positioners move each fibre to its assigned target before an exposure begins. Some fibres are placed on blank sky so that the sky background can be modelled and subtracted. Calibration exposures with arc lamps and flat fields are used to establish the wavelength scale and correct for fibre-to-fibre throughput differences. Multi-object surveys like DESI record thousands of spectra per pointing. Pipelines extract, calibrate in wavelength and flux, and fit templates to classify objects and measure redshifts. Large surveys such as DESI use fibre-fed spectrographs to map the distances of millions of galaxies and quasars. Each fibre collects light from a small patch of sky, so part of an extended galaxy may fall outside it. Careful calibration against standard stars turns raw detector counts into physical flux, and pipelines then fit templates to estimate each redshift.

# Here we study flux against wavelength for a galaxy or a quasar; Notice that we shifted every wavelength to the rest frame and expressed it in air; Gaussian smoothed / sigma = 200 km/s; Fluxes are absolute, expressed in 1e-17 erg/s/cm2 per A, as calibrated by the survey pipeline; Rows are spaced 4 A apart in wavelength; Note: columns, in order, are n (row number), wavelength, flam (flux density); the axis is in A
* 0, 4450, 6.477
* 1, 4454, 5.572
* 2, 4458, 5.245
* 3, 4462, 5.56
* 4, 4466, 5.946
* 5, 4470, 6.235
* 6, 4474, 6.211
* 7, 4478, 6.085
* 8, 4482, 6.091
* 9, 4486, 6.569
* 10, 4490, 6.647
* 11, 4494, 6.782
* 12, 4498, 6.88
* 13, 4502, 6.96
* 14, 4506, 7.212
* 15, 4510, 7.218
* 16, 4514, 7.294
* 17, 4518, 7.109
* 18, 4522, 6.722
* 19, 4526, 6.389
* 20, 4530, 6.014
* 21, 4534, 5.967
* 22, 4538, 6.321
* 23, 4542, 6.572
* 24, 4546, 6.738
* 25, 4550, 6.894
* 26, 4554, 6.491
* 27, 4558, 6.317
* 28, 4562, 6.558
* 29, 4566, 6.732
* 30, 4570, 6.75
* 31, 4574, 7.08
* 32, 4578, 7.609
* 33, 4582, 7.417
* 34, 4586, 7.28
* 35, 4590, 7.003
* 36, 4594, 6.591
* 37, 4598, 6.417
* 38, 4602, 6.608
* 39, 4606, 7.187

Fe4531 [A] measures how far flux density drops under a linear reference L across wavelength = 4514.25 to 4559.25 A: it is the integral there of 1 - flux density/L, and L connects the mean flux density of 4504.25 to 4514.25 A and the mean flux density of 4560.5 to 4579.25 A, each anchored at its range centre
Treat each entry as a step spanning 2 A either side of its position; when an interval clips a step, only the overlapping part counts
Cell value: 3.5 A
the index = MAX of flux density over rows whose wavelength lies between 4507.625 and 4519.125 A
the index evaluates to 7.294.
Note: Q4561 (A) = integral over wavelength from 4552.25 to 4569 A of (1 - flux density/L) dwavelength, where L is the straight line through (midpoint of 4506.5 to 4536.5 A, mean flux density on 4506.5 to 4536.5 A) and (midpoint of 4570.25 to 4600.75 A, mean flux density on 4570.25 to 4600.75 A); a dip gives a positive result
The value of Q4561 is 0.9 A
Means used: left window 6.69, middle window 6.54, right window 7.03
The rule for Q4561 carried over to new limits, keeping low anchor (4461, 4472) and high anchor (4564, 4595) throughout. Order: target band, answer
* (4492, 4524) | -3.34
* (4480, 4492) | -0.58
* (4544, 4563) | 0.59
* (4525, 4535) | 0.71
